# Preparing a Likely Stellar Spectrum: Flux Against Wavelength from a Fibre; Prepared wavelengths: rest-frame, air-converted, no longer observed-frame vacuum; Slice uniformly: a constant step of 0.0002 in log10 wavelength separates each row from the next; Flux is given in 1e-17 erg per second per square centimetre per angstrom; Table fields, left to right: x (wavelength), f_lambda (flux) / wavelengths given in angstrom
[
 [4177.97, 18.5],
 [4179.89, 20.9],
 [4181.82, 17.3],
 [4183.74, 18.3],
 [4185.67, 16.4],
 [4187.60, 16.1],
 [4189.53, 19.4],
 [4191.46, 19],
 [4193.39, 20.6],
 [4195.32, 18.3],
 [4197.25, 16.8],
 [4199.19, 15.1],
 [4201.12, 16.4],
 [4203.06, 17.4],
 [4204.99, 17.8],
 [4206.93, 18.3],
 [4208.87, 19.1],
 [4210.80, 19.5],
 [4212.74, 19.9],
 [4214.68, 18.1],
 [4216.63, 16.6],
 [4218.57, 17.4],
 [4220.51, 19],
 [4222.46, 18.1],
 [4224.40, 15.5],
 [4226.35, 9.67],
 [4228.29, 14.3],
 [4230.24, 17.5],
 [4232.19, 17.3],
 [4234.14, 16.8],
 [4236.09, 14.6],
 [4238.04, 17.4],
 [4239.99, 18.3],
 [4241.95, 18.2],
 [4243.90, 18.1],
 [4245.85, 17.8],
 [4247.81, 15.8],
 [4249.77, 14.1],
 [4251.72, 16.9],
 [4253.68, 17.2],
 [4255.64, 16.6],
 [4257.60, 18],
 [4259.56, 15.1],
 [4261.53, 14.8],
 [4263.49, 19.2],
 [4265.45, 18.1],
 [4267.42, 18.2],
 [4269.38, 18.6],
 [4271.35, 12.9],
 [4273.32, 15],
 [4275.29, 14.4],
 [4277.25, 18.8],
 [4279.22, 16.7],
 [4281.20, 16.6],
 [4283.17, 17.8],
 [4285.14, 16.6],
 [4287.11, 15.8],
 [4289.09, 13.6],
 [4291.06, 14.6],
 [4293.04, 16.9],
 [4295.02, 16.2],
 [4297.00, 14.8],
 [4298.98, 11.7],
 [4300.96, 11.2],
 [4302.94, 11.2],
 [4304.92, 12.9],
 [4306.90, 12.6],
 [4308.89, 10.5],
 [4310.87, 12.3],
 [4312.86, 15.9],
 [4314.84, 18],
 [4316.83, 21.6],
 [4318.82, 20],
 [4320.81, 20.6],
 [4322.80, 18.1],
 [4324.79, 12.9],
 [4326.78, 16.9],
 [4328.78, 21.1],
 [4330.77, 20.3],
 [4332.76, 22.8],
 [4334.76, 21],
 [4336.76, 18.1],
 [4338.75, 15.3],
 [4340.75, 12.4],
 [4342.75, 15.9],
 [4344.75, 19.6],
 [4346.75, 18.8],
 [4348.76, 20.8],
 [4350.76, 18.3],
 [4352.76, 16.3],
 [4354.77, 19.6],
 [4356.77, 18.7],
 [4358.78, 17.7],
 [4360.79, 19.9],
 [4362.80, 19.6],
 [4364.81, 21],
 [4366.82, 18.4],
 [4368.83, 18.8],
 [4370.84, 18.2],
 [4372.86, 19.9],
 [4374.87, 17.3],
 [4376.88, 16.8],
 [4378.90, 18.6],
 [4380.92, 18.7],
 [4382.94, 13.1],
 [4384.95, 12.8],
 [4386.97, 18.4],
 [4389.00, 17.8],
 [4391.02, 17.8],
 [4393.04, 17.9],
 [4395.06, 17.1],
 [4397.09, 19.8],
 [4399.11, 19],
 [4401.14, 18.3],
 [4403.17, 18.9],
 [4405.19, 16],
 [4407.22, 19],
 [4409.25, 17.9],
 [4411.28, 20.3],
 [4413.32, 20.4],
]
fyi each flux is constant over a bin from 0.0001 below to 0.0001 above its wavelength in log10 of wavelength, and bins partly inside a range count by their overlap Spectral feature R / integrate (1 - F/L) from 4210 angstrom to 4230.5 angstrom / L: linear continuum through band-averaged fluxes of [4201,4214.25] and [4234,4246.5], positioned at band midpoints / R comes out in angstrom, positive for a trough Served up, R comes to 1.4 angstrom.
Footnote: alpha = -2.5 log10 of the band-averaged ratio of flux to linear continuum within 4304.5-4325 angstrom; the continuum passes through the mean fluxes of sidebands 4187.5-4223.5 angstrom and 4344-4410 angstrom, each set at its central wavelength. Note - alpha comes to 0.13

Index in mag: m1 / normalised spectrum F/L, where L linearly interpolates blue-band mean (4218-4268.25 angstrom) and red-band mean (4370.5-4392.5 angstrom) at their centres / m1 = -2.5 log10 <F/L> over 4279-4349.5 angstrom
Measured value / 0.03 mag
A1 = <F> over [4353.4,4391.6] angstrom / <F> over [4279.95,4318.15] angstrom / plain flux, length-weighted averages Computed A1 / 1.2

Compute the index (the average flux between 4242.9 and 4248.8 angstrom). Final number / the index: 17.2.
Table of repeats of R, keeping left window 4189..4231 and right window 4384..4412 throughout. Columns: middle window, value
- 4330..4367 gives -1.8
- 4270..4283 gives 1.2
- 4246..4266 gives 1.1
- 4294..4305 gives 2.9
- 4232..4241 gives 0.3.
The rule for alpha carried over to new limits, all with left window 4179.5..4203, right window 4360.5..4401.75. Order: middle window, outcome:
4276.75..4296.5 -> 0.10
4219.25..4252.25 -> 0.09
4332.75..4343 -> 0.05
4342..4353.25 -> -0.03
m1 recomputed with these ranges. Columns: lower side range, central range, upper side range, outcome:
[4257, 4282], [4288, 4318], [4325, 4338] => 0.261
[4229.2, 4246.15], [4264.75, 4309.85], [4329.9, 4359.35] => 0.184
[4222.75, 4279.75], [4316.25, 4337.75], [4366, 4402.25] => -0.131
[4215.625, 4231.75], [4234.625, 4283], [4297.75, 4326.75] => -0.074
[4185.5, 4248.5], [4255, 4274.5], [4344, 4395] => 0.060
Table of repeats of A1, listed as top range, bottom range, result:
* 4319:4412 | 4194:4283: 1.08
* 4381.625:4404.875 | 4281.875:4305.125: 1.19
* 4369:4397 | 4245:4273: 1.05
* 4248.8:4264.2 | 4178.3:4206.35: 0.92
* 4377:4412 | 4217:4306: 1.11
